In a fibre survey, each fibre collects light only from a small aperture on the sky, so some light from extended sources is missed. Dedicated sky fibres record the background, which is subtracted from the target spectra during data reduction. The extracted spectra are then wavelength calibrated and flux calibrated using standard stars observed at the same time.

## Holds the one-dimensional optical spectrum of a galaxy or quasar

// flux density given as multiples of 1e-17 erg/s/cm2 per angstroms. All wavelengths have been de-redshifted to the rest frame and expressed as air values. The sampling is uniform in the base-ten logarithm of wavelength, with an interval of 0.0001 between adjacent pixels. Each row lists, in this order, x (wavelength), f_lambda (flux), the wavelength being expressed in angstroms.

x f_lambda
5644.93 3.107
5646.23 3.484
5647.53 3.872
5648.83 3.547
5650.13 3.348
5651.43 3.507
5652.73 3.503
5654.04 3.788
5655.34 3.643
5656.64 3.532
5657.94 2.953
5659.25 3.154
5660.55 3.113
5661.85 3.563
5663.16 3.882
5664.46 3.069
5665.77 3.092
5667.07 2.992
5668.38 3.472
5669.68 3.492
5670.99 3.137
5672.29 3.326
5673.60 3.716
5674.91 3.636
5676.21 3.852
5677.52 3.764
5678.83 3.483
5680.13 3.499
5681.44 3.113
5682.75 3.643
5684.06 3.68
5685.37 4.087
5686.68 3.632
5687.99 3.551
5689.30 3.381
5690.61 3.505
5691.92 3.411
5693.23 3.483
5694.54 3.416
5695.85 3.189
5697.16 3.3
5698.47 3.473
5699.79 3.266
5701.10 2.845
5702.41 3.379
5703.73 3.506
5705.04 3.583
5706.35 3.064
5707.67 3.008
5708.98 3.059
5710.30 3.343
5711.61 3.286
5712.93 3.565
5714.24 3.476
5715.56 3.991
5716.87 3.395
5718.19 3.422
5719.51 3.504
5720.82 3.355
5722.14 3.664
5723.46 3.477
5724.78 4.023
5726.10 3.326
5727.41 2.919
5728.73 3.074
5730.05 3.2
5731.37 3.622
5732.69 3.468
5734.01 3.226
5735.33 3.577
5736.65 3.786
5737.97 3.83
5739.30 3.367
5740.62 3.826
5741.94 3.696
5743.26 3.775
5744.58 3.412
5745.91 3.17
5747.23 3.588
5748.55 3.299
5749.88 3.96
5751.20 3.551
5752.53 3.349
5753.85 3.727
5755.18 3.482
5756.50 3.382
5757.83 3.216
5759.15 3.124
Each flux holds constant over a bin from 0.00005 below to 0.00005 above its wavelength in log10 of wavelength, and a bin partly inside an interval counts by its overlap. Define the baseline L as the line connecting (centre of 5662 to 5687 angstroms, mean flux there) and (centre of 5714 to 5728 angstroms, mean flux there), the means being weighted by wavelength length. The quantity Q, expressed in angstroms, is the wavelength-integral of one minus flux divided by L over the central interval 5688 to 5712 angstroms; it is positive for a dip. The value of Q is 1.33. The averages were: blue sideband 3.5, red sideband 3.51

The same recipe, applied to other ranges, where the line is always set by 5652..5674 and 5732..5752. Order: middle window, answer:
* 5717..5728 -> 0.2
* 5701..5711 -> 0.7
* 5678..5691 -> -0.5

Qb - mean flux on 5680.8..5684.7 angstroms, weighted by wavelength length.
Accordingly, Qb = 3.48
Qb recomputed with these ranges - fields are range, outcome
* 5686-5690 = 3.52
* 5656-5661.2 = 3.19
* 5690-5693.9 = 3.47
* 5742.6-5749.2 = 3.45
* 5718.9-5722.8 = 3.51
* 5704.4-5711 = 3.21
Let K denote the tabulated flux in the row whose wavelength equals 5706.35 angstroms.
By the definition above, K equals 3.064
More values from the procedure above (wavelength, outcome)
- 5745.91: 3.17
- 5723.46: 3.477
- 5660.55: 3.113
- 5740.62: 3.826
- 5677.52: 3.764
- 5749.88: 3.96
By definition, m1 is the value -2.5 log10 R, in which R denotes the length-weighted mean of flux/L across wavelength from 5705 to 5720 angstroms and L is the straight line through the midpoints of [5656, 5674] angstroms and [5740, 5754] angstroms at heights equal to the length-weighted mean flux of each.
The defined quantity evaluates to 0.03 mag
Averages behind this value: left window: 3.31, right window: 3.57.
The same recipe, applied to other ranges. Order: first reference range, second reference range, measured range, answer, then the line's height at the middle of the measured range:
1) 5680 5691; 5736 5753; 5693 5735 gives 0.06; 3.58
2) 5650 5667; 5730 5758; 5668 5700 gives -0.02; 3.43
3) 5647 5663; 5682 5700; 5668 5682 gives 0.00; 3.49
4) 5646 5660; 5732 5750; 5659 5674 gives 0.05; 3.49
